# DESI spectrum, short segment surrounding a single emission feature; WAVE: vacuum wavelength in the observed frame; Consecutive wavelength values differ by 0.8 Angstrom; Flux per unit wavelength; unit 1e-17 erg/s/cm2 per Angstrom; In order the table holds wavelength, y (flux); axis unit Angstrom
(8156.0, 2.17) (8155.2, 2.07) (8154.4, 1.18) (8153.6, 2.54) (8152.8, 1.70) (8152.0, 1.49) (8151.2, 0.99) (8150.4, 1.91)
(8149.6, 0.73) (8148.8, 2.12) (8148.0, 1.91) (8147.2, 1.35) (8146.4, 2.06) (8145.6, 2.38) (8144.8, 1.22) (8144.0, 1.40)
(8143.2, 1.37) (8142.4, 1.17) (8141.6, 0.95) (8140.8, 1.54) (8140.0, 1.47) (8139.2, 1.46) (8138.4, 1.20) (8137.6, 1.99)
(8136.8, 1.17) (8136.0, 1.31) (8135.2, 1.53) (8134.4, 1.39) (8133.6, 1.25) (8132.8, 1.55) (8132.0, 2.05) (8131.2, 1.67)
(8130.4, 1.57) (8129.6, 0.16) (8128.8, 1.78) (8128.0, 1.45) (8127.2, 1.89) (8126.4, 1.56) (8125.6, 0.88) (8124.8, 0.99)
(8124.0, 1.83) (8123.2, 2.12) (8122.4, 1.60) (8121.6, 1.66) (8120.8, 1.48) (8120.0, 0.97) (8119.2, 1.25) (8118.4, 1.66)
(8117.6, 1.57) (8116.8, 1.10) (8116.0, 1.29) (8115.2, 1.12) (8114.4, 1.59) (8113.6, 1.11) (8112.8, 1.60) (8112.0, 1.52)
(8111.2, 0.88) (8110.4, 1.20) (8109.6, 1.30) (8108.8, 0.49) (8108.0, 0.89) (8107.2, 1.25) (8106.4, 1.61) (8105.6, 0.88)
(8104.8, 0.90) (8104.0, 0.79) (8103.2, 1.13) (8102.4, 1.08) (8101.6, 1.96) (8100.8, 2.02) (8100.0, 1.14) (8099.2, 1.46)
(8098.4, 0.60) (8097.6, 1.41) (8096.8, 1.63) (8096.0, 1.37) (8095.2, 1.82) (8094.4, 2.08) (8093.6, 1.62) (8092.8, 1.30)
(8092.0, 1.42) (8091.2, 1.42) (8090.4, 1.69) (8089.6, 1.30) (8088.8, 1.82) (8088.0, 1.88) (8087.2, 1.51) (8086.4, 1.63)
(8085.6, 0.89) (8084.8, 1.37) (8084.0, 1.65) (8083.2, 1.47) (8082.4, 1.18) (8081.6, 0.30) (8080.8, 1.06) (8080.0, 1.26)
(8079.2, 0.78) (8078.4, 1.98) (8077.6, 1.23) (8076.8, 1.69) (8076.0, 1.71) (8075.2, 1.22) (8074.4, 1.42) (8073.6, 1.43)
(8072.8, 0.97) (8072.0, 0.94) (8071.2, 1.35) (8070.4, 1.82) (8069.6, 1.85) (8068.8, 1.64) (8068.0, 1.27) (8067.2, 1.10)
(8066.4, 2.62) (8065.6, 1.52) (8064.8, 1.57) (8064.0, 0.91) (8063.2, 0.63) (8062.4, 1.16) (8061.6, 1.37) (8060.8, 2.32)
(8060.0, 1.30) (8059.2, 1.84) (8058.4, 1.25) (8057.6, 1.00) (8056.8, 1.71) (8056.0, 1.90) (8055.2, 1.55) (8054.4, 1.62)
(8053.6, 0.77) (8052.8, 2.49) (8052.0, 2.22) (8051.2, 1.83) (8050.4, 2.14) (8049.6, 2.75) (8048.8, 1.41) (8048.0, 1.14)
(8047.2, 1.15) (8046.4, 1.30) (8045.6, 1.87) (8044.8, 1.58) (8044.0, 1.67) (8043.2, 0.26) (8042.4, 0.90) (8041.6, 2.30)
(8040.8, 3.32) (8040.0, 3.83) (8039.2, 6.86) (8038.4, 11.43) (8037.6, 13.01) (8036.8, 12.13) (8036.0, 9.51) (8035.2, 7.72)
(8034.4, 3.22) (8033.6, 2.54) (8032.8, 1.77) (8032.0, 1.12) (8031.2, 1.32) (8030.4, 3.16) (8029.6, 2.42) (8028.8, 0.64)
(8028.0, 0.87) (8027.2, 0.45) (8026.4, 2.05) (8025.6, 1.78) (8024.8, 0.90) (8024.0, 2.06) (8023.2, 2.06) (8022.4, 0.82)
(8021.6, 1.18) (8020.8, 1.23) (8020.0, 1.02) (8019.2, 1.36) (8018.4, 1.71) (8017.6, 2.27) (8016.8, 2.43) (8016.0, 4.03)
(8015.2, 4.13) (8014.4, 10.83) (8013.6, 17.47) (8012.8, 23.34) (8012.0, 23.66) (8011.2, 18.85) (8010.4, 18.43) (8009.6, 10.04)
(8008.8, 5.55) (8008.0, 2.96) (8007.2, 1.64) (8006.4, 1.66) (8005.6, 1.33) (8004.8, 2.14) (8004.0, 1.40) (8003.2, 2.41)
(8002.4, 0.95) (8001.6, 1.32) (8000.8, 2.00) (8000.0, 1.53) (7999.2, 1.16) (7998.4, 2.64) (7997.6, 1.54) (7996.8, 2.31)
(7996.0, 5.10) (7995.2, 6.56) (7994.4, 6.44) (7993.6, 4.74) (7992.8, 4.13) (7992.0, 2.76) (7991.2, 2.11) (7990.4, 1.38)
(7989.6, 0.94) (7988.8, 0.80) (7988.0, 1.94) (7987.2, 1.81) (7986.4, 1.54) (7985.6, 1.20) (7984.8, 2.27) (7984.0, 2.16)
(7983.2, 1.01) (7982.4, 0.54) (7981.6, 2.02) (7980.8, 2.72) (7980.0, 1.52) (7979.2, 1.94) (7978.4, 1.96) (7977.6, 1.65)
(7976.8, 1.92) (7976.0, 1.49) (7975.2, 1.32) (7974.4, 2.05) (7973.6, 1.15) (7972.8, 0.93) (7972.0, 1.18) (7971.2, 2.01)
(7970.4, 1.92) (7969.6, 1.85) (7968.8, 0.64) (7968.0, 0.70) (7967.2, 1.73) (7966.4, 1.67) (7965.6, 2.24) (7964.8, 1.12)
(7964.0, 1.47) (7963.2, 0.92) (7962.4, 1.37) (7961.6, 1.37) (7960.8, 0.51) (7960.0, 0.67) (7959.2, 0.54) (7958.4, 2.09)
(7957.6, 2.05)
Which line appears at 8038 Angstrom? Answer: [N II] 6583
